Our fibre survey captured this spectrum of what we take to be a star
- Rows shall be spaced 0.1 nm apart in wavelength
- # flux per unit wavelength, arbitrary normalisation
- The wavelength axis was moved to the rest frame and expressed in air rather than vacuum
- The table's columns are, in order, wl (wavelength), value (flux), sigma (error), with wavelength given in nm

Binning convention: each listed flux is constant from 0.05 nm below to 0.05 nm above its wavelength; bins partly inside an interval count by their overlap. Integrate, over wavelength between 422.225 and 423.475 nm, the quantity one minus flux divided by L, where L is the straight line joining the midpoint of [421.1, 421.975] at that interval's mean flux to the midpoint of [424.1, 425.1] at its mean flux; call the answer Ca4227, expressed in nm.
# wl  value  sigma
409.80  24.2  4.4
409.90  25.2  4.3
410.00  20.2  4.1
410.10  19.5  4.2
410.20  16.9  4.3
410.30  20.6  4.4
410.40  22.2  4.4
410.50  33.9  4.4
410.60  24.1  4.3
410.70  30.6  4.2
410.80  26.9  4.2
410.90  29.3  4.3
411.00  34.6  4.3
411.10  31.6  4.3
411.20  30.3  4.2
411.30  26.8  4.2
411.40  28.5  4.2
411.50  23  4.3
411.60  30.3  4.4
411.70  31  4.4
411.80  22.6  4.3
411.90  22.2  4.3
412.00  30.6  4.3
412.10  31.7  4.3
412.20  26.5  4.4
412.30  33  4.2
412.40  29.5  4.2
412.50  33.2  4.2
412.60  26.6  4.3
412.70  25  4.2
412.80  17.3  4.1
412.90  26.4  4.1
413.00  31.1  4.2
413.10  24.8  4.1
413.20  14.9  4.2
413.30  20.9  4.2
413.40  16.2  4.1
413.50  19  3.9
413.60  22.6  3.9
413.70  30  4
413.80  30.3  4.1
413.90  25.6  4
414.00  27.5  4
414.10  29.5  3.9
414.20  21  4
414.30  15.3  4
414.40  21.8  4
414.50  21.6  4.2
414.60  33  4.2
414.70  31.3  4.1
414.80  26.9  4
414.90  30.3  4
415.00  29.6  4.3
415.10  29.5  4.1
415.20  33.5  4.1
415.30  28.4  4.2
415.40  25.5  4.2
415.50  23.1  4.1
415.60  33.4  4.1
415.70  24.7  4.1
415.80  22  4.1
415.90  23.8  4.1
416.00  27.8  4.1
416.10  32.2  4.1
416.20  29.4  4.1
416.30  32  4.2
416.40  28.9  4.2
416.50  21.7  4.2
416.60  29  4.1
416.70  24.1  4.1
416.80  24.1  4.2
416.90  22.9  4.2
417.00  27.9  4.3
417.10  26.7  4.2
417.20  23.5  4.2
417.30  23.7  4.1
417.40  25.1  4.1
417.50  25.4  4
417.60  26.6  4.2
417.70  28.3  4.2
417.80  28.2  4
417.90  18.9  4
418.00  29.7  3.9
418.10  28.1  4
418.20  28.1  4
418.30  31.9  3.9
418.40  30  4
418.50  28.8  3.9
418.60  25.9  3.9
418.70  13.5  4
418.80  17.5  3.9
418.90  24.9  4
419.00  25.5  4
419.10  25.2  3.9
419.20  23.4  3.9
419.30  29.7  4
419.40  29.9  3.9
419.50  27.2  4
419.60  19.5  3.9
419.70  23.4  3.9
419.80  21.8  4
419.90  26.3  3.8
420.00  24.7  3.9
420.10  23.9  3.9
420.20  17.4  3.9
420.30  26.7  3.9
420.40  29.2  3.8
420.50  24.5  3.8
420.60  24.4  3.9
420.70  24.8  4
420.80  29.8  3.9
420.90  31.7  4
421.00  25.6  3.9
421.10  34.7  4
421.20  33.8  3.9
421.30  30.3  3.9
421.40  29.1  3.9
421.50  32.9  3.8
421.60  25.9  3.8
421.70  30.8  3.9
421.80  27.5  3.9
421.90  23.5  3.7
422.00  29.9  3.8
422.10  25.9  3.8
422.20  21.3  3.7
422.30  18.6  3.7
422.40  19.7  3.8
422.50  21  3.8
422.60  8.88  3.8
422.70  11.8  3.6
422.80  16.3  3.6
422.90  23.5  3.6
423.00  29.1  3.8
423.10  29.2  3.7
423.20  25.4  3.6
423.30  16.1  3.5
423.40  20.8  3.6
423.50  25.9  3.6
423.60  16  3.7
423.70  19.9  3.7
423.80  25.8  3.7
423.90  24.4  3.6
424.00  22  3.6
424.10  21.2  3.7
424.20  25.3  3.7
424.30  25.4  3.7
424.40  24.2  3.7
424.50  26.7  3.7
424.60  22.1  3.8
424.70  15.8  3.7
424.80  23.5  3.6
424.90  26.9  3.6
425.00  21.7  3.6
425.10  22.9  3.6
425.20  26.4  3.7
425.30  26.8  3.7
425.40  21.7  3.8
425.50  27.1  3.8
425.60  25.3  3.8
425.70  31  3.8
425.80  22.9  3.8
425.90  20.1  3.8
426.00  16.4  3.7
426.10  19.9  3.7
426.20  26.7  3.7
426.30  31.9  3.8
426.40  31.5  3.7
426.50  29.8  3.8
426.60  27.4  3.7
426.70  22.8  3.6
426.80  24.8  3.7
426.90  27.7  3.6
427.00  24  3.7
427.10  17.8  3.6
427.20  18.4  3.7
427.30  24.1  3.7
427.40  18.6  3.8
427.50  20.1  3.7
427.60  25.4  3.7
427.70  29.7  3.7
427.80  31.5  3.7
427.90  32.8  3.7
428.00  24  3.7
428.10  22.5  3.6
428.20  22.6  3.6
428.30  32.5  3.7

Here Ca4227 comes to 0.31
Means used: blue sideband 29.6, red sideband 23.4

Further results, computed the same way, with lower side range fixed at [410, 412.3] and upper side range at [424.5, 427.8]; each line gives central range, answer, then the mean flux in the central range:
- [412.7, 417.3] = 0.09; 25.8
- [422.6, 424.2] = 0.21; 21.5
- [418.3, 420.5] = 0.07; 24.7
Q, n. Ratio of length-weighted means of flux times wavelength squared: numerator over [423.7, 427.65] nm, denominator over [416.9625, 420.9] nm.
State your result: 0.97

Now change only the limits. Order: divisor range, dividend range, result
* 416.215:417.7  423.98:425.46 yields 0.94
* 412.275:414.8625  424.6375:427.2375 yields 1.03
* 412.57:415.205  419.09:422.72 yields 1.05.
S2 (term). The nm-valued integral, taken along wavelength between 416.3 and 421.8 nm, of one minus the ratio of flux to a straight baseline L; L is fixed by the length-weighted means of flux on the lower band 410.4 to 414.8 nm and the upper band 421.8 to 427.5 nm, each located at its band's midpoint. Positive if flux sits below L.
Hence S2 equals -0.36 nm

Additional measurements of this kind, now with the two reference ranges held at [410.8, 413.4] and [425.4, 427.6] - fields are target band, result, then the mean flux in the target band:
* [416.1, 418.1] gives -0.020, 26.3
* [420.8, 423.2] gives -0.025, 25.4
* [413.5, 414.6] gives 0.083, 24.7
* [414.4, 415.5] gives -0.079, 28.4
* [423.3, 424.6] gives 0.098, 22.8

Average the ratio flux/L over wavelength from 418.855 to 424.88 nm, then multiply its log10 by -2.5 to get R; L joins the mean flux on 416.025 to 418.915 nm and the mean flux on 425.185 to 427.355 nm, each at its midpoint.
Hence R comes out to 0.04 mag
